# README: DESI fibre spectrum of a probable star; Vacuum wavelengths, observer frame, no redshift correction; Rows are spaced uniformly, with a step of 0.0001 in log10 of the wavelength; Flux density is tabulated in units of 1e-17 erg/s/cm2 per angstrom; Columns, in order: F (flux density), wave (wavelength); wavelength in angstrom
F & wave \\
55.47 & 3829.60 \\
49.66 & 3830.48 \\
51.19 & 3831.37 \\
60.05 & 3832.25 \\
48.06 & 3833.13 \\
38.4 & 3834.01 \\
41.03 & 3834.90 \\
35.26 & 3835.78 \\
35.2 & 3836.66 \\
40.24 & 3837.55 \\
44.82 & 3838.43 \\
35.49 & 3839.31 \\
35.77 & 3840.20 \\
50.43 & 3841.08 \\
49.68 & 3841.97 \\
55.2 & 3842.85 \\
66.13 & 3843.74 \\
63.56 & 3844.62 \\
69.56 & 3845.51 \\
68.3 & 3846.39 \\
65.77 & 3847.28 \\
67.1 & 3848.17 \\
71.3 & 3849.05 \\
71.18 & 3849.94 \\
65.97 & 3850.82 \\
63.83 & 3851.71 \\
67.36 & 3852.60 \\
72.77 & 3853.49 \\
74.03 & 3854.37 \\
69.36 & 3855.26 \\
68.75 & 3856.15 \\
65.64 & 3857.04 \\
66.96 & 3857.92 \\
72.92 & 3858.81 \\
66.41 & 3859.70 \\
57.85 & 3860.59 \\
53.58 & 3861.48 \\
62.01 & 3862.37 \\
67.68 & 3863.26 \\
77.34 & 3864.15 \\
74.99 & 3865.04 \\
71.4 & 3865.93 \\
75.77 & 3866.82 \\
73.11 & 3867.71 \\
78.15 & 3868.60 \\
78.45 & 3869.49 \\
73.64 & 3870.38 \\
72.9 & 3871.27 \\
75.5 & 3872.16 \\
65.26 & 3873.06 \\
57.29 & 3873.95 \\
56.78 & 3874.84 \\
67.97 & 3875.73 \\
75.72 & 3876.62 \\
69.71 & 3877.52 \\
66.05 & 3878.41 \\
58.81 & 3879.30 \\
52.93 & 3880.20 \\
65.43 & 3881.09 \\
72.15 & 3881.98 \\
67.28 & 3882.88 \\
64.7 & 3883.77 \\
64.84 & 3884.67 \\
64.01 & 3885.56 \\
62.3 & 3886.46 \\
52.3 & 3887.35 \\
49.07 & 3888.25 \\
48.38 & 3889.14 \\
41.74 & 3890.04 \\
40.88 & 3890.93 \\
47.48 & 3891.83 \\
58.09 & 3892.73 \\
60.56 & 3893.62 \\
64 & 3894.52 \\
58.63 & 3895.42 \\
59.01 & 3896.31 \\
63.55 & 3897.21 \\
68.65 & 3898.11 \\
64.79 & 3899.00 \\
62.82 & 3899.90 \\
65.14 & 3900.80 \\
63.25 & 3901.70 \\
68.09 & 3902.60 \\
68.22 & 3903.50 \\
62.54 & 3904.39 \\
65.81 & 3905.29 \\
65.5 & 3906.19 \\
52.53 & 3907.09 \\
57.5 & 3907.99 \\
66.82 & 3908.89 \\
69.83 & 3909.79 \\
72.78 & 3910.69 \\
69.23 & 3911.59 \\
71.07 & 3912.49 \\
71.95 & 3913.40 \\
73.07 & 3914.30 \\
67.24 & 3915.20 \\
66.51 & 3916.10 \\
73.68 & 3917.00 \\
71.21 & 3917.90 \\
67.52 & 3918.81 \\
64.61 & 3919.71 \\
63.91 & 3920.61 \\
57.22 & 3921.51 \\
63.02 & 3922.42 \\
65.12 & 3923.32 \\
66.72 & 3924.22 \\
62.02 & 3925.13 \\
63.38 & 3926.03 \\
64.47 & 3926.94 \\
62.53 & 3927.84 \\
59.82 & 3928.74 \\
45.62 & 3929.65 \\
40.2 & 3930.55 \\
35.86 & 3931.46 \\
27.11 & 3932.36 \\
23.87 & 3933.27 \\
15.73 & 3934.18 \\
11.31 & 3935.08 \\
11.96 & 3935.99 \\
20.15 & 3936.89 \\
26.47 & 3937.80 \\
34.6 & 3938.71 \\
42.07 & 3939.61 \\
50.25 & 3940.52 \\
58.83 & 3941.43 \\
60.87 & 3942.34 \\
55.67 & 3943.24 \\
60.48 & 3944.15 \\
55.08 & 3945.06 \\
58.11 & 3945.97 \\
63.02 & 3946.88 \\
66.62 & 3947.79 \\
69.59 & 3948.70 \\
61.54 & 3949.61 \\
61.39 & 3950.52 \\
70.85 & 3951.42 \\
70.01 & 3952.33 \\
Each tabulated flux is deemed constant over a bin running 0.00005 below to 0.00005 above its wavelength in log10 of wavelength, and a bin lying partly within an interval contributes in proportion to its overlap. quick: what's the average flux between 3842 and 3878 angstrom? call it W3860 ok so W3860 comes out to 68.2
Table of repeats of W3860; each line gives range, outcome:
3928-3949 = 43.3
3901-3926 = 66.1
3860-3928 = 64.6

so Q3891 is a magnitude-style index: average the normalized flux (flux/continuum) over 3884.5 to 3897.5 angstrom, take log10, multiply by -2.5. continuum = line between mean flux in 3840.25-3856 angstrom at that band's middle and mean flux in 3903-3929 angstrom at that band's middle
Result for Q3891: 0.18 mag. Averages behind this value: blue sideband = 64.7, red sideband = 65.8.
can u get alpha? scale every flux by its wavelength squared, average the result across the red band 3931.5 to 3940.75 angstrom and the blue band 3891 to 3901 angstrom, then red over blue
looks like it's 0.44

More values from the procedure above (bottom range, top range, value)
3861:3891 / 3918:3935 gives 0.82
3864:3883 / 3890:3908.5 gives 0.88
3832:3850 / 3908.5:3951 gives 1.10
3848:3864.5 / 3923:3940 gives 0.63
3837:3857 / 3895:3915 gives 1.11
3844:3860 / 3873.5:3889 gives 0.93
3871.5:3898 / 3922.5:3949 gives 0.81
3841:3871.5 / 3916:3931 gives 0.95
